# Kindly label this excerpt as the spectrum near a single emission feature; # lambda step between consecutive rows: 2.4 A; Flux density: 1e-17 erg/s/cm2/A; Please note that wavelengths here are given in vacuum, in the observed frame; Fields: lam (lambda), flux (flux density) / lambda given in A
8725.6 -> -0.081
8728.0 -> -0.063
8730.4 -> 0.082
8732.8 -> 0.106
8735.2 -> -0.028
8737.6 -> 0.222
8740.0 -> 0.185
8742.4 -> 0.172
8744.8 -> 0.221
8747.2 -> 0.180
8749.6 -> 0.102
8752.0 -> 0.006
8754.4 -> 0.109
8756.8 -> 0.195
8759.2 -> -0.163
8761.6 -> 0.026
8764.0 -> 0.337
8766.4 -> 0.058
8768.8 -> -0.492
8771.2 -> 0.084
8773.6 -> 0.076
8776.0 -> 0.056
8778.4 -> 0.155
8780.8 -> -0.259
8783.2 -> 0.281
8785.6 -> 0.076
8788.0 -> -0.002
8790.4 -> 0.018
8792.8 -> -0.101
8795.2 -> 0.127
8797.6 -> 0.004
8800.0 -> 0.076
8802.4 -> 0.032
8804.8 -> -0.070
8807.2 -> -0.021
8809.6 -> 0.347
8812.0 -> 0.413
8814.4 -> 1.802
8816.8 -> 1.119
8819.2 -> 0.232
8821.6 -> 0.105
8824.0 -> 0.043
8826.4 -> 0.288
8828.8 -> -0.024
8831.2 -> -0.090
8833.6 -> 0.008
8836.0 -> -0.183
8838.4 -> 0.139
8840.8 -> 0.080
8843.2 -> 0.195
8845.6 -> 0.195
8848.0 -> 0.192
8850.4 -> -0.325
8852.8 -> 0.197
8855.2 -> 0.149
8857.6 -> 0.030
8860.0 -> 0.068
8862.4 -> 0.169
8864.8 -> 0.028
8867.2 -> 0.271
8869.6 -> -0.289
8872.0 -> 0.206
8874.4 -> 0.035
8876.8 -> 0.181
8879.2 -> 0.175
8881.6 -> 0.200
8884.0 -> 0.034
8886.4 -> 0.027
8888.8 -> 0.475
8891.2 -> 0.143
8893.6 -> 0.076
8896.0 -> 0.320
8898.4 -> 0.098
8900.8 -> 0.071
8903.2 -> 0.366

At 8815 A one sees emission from H-beta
